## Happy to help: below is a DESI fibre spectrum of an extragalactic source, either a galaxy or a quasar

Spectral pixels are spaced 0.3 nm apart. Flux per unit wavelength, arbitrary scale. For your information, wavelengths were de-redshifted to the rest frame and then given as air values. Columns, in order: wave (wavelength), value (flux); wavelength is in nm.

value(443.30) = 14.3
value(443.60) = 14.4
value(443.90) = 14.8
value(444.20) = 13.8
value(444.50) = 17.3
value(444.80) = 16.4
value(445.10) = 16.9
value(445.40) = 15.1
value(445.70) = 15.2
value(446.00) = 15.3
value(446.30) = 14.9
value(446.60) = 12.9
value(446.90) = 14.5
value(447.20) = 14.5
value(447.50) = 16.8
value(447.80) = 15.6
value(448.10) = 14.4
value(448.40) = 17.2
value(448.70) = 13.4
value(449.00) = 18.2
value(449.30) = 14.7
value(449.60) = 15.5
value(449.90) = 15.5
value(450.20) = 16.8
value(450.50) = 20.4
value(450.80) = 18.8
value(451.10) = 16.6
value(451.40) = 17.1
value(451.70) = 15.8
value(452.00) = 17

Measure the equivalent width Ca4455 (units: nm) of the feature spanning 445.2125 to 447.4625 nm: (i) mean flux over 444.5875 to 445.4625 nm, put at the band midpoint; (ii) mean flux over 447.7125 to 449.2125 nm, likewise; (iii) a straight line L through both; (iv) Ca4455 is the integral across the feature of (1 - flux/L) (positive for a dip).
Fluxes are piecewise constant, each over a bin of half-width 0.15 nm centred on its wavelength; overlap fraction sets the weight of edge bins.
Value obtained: 0.18 nm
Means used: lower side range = 16.3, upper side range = 15.7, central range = 14.8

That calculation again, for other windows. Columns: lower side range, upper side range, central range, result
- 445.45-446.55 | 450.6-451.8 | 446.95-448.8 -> 0.05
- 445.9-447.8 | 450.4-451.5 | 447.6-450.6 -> 0.10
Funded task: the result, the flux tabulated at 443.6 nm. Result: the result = 14.4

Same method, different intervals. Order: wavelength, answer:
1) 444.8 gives 16.4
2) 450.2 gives 16.8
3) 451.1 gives 16.6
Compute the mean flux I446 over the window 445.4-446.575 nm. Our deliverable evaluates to 14.9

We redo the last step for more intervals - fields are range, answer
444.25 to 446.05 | 15.9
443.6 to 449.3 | 15.4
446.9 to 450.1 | 15.5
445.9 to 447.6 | 14.7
